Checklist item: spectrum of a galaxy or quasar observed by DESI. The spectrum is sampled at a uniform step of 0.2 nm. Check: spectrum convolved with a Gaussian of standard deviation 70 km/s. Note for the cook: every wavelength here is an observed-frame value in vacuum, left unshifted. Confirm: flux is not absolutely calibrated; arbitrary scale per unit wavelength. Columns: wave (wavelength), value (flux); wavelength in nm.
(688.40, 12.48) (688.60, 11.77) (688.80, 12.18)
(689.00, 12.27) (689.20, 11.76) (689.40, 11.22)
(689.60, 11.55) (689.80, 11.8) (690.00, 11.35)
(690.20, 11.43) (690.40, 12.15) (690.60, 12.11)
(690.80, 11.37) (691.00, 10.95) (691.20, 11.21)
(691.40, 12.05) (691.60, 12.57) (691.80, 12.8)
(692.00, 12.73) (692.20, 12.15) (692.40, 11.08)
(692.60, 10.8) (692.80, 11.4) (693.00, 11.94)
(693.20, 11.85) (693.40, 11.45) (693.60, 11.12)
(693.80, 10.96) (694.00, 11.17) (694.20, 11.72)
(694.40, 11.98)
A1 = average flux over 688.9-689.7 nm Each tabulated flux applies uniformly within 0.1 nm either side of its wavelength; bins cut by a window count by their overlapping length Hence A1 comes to 11.7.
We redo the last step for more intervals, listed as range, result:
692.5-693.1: 11.4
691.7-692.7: 11.9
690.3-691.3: 11.6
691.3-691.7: 12.3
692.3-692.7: 10.9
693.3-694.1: 11.2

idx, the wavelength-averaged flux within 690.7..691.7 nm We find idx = 11.6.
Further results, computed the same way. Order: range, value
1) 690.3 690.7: 12.1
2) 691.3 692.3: 12.5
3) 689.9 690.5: 11.6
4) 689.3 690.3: 11.5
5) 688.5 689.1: 12.1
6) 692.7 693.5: 11.7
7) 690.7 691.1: 11.2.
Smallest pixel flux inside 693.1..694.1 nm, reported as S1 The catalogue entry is 10.96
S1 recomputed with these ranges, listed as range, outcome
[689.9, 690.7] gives 11.35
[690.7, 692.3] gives 10.95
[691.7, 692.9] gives 10.8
